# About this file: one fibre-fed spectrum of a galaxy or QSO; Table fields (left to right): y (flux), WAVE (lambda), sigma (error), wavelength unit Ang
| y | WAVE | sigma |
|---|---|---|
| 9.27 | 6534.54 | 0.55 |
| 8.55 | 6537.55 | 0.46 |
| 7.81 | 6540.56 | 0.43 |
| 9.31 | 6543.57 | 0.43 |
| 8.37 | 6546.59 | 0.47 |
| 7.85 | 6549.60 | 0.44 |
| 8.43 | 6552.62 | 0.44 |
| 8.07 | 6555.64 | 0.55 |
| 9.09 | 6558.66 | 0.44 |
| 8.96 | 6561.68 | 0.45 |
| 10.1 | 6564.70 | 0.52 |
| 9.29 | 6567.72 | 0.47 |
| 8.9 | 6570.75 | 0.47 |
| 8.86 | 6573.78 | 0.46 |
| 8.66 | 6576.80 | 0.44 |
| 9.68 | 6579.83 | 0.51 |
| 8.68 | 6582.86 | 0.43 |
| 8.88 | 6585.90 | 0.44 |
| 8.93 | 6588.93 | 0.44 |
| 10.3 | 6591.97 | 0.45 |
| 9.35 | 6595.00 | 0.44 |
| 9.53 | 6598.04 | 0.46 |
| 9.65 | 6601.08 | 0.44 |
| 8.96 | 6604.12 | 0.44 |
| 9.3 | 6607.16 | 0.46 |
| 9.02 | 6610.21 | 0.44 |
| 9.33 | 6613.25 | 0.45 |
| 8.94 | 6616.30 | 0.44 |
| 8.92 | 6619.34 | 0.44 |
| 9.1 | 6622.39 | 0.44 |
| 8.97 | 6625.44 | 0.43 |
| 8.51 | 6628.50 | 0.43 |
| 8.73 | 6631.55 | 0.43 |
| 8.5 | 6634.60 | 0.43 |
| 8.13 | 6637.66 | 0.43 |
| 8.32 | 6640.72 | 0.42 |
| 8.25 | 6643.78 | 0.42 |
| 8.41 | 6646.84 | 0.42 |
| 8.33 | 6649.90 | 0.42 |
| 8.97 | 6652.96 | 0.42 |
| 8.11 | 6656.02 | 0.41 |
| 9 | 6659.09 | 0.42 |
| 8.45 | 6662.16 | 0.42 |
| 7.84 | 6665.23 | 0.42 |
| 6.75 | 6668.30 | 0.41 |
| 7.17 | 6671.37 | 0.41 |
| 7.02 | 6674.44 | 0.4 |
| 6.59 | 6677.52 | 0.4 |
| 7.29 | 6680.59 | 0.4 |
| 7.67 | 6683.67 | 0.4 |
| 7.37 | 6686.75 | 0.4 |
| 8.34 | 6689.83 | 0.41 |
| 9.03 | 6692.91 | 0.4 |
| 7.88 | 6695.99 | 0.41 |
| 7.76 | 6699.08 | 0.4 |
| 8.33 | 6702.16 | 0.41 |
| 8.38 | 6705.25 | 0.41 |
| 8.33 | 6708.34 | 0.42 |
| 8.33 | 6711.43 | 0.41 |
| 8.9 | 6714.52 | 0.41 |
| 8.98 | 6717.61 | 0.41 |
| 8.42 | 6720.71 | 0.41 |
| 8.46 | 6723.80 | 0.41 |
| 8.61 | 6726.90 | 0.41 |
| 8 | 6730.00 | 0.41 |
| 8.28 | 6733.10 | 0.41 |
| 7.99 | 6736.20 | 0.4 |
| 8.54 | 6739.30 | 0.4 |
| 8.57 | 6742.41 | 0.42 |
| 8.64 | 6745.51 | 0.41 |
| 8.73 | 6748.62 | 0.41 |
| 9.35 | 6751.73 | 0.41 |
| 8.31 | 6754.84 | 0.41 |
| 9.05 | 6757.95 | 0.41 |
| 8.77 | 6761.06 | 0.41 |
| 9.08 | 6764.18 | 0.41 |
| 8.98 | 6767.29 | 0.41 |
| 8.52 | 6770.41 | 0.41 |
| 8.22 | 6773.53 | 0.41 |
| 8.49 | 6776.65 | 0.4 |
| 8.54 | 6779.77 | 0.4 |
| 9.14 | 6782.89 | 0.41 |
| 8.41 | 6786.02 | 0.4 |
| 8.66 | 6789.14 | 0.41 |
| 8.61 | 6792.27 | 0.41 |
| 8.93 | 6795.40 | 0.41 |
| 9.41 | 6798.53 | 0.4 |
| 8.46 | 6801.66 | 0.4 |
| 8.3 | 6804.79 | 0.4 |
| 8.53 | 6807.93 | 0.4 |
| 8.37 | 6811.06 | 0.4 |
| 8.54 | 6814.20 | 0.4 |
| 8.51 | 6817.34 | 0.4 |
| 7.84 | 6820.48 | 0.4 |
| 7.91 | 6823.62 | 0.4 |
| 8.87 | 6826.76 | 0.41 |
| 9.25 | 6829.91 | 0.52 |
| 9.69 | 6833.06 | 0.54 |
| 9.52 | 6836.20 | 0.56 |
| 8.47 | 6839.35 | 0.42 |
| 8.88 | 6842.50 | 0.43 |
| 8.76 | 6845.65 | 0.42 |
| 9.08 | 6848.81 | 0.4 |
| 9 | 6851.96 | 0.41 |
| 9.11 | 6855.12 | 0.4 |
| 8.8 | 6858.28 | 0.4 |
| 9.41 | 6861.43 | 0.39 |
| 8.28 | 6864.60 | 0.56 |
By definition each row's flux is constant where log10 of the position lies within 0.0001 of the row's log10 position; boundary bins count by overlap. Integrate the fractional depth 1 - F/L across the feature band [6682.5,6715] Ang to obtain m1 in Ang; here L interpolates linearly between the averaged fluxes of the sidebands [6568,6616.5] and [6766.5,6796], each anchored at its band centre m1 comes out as 2.5 Ang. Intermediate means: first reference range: 9.19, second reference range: 8.63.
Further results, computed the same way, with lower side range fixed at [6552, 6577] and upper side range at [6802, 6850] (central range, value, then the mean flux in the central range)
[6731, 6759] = 0.60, 8.59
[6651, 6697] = 5.27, 7.84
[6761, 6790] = 0.22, 8.68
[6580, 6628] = -1.44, 9.19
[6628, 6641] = 0.65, 8.44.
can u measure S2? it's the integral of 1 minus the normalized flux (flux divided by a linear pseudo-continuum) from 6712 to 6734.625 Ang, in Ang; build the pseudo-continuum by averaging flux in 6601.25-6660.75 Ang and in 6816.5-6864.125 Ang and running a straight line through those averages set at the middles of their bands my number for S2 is 0.7 Ang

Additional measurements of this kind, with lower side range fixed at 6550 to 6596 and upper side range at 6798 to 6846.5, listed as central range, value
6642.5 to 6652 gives 0.6 Ang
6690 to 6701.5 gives 0.8 Ang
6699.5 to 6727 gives 1.1 Ang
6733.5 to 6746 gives 0.6 Ang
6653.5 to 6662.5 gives 0.3 Ang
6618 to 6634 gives 0.3 Ang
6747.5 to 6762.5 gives -0.1 Ang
